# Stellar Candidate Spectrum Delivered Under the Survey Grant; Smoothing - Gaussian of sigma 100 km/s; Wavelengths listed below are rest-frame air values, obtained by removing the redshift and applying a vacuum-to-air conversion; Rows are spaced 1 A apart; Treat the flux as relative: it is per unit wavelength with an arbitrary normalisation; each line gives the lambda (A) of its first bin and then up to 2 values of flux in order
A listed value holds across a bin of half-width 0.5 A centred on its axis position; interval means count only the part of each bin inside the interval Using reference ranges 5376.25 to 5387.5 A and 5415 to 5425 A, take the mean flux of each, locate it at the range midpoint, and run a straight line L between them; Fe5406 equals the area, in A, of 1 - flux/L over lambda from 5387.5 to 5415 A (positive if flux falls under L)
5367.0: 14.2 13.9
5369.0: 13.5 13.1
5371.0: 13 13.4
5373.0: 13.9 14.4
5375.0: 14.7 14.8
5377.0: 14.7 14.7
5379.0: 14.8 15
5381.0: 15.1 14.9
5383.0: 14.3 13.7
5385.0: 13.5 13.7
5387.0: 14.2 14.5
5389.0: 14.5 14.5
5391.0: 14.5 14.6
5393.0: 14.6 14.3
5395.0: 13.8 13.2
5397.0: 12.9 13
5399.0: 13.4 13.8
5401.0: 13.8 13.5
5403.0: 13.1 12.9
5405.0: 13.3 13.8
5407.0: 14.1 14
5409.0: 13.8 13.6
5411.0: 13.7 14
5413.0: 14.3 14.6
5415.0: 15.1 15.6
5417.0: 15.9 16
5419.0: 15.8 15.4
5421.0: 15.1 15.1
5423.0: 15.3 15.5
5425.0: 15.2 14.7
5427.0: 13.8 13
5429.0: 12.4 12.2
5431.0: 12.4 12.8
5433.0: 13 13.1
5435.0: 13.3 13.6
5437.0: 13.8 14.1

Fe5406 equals 2.0 A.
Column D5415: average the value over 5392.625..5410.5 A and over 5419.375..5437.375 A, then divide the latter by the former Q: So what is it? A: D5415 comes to 1.0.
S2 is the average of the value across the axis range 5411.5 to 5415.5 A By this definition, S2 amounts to 14.5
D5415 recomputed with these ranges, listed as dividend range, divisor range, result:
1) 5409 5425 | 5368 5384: 1.05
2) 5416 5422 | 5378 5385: 1.07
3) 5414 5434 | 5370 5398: 1.02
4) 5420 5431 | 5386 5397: 1.00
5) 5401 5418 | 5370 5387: 0.99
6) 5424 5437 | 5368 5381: 0.94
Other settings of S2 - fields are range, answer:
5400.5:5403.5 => 13.5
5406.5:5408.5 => 14.1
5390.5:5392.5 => 14.6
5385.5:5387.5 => 13.9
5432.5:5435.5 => 13.1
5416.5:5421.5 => 15.6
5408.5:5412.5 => 13.8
